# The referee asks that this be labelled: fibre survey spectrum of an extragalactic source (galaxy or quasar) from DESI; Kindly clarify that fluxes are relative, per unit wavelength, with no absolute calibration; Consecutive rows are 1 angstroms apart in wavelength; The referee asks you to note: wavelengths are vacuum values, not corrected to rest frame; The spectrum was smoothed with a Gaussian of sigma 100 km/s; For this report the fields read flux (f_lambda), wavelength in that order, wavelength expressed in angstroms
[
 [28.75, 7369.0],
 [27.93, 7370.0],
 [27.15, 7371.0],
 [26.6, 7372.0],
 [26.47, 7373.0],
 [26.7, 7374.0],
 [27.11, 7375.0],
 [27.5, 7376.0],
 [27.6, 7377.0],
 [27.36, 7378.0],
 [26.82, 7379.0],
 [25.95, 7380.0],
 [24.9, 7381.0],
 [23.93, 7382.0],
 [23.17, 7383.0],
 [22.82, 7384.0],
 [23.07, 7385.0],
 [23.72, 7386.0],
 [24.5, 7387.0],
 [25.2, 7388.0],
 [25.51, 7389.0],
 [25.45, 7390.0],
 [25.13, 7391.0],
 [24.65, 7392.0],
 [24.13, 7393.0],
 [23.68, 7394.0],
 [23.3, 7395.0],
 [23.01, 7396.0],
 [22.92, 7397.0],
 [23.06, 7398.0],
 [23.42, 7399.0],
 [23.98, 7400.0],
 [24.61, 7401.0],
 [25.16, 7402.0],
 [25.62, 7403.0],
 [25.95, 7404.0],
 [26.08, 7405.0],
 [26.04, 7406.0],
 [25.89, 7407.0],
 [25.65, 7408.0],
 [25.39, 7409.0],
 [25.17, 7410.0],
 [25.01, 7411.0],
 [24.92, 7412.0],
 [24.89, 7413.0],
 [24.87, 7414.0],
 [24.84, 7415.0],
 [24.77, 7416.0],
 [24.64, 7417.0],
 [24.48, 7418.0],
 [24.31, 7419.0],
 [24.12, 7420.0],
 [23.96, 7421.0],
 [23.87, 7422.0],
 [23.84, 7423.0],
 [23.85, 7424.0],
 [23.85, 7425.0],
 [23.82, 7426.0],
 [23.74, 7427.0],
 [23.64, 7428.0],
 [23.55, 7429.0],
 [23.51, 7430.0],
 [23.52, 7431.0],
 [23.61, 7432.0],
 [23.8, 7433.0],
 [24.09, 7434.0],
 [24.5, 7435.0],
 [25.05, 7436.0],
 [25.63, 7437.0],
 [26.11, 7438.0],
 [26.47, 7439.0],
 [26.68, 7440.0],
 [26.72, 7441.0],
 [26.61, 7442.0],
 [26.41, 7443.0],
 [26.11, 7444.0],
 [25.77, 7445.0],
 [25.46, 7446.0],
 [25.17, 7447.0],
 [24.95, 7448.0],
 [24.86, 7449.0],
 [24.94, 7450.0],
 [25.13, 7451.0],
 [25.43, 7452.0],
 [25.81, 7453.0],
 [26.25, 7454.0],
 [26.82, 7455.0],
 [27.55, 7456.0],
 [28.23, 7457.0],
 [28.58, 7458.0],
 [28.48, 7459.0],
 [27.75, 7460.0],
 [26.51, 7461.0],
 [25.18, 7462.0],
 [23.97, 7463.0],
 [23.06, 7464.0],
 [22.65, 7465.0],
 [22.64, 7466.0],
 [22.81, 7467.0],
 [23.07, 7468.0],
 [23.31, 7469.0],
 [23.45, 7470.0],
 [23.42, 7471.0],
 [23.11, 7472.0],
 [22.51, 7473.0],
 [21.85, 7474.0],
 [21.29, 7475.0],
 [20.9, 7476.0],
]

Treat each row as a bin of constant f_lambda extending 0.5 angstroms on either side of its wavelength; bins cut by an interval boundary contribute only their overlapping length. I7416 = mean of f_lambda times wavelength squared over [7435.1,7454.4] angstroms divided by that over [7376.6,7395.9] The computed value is 1.1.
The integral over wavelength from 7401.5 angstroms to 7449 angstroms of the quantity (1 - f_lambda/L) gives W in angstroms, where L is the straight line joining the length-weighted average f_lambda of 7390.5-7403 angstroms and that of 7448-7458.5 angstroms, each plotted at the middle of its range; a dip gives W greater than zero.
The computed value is 0.4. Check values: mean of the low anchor 24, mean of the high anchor 26.3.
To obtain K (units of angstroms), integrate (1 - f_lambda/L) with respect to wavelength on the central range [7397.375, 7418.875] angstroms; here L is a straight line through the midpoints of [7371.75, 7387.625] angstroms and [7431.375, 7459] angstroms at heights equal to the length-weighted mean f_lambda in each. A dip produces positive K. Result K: 0.6 angstroms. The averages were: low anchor 25.5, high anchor 25.8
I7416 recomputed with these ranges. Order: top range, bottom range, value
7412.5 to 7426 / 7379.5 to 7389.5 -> 1.01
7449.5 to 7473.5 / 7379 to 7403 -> 1.05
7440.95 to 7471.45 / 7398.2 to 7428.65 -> 1.04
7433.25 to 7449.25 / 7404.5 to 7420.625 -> 1.03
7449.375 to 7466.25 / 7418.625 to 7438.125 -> 1.08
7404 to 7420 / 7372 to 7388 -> 1.00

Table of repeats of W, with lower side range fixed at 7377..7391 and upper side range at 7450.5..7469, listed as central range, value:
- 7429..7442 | 0.2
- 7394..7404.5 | 0.4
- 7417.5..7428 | 0.5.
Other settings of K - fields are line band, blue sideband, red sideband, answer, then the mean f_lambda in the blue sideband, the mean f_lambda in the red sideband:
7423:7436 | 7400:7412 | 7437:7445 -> 1.1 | 25.4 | 26.4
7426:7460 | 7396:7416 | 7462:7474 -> -2.5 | 24.9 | 23.1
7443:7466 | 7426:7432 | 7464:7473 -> -2.5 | 23.6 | 23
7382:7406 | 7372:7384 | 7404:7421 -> 1.2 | 26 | 25.1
